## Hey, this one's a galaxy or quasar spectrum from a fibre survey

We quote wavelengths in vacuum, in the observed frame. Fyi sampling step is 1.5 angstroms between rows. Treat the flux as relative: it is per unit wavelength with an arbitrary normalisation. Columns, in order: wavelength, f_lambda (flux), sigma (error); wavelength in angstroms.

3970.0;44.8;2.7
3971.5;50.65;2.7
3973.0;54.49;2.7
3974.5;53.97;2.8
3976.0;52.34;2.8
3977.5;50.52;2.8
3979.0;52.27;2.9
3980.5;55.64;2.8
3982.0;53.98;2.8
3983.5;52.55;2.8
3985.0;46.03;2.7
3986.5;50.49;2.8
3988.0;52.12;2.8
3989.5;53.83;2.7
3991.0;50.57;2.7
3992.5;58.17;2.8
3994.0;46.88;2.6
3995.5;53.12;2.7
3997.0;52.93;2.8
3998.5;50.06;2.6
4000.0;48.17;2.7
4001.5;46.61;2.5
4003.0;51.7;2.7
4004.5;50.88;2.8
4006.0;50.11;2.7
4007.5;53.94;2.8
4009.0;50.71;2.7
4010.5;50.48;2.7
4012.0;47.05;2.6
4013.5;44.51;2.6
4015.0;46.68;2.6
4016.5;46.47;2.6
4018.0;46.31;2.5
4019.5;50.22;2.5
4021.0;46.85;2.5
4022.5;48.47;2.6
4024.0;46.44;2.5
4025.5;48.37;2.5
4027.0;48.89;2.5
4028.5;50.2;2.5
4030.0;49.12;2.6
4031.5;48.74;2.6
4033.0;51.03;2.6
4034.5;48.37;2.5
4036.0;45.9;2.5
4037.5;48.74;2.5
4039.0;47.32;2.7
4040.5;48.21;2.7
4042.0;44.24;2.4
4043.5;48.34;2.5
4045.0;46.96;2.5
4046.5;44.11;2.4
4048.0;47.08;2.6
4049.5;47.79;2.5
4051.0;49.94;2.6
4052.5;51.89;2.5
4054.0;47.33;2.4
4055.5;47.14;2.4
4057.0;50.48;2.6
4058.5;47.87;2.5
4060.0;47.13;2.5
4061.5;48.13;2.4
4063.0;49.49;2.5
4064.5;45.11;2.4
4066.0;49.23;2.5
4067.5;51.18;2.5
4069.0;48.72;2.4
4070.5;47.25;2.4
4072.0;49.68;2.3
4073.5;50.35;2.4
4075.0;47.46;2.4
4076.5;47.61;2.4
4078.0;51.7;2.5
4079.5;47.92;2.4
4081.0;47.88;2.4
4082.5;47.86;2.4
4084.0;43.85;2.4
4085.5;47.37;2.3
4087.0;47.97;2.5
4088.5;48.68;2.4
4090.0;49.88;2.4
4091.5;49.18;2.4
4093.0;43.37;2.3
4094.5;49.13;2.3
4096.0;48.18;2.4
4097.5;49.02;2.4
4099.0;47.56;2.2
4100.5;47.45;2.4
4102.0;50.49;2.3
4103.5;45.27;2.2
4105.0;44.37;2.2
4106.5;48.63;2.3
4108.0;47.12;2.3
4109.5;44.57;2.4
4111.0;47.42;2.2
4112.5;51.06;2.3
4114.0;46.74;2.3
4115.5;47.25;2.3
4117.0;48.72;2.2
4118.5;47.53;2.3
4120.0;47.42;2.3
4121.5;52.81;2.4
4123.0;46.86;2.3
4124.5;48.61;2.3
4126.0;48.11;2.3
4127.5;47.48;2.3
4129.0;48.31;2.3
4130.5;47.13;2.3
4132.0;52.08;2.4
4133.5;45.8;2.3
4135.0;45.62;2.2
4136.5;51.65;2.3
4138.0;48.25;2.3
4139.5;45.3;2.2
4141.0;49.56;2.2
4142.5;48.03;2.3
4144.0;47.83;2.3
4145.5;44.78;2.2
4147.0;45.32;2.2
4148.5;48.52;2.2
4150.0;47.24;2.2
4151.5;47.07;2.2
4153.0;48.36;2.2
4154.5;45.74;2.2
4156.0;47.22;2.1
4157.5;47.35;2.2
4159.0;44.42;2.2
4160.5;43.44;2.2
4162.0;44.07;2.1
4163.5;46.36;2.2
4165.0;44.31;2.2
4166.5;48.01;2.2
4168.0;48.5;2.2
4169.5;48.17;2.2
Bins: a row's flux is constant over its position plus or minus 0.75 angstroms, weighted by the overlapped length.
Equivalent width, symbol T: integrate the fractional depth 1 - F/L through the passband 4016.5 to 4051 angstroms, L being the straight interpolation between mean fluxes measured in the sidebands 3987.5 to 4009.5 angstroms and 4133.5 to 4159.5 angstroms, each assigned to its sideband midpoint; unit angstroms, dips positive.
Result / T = 1.7 angstroms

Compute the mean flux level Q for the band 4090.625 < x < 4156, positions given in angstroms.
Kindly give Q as 47.7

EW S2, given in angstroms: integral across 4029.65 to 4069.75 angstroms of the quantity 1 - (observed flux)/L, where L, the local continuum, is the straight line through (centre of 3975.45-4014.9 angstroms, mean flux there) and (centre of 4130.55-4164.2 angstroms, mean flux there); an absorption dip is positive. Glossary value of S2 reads 1.1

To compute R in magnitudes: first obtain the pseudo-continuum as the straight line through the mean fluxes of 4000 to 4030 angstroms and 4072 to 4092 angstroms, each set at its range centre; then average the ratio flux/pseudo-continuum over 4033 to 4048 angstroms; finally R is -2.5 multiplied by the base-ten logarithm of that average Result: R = 0.032 mag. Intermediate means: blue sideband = 48.7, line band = 47.1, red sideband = 48.3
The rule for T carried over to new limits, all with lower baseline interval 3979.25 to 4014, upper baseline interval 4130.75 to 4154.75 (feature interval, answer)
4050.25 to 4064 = 0.2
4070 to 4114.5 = 0.8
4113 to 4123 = 0.0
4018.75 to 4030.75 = 0.4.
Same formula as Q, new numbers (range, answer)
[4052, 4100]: 48.3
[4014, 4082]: 48.2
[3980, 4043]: 49.5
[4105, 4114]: 47.4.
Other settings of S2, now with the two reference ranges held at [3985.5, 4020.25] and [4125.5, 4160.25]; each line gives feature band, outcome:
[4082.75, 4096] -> 0.3 angstroms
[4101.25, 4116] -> 0.2 angstroms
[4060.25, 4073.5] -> 0.1 angstroms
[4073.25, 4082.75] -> 0.0 angstroms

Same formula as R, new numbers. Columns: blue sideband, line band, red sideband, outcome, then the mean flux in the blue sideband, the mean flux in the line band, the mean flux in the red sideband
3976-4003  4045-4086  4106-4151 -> 0.03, 51.4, 48.2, 47.8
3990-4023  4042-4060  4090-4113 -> 0.02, 49.6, 47.9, 47.6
